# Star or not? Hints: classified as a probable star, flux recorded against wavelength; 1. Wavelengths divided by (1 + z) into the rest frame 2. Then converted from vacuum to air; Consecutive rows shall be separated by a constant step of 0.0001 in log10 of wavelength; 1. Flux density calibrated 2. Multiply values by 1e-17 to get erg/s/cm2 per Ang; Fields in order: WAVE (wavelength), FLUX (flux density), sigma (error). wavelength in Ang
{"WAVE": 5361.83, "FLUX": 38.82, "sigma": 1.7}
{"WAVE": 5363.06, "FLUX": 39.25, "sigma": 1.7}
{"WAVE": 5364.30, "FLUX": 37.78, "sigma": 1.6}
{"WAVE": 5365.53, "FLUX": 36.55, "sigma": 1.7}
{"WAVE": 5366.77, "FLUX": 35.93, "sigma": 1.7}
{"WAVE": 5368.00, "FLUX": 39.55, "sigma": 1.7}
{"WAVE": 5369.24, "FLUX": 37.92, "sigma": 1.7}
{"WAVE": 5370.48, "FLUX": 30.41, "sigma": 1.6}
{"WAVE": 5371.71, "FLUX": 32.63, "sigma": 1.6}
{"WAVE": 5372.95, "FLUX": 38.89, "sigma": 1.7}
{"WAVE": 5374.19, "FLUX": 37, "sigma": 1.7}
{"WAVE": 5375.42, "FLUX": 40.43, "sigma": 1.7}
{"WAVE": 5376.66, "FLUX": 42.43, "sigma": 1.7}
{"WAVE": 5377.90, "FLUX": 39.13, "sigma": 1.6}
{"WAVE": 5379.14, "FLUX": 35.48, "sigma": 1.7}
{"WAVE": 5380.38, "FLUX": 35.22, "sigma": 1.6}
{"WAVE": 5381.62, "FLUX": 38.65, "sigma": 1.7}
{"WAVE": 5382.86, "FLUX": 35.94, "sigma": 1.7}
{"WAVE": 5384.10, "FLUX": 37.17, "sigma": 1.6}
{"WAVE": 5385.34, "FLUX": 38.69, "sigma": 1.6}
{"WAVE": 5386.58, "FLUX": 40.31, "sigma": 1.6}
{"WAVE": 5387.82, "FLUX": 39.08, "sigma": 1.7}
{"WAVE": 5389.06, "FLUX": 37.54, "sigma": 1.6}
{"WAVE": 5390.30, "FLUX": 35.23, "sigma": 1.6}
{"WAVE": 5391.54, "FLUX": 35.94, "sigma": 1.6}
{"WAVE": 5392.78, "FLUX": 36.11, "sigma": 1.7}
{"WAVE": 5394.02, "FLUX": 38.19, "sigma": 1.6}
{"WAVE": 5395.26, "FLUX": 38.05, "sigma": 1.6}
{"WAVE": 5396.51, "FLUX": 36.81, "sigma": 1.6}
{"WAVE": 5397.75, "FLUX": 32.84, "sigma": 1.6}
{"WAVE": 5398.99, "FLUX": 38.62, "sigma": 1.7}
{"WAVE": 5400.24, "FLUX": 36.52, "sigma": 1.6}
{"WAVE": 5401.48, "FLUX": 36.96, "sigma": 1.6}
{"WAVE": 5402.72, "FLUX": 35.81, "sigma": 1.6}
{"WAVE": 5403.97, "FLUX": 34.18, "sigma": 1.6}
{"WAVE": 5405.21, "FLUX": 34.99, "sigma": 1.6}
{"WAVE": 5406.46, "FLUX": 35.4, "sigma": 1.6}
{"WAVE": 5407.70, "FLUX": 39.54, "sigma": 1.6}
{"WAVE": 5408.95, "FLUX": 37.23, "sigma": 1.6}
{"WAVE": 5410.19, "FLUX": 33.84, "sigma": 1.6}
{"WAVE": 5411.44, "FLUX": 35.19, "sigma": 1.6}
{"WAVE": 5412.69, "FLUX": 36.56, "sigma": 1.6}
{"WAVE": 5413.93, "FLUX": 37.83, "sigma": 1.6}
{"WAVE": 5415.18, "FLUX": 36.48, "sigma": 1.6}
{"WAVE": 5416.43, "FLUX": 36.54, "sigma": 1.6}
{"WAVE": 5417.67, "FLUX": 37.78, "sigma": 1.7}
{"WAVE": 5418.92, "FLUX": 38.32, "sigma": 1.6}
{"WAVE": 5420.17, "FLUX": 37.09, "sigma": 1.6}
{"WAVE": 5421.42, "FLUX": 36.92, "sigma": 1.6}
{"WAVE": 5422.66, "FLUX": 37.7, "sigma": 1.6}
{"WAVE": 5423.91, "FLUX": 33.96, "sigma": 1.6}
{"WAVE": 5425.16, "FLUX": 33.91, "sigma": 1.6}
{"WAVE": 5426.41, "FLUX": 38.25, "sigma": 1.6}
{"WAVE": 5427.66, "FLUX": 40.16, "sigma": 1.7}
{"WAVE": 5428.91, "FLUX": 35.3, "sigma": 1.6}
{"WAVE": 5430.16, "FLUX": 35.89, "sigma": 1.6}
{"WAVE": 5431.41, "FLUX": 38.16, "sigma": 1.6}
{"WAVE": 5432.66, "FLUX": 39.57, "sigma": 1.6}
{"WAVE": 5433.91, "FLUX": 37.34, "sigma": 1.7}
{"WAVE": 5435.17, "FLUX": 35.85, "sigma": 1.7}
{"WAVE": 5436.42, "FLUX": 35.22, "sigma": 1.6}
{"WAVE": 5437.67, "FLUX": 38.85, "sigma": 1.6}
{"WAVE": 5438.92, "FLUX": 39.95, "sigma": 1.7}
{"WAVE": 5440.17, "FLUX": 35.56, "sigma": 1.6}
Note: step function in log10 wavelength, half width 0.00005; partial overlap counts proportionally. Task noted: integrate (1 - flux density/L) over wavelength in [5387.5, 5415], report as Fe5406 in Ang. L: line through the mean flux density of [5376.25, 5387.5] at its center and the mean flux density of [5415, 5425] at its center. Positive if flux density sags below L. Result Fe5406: 0.7 Ang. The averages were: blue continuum 38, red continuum 36.7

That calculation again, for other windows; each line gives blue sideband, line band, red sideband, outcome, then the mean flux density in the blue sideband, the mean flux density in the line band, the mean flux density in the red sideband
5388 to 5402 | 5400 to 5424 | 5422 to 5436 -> 0.2 Ang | 36.7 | 36.5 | 36.9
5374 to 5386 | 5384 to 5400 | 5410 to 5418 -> 0.1 Ang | 38.1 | 37.3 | 36.4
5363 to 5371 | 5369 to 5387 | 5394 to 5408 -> -0.4 Ang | 36.6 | 37.3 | 36.3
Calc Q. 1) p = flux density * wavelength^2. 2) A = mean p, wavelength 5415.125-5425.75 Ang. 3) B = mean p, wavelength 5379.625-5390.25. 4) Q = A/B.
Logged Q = 1.0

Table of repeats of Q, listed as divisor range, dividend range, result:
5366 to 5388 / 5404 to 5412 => 0.97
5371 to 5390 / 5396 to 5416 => 0.97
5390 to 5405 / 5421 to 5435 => 1.03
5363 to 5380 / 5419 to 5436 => 1.01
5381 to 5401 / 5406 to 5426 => 0.99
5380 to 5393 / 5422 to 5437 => 1.00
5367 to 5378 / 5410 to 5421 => 1.00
